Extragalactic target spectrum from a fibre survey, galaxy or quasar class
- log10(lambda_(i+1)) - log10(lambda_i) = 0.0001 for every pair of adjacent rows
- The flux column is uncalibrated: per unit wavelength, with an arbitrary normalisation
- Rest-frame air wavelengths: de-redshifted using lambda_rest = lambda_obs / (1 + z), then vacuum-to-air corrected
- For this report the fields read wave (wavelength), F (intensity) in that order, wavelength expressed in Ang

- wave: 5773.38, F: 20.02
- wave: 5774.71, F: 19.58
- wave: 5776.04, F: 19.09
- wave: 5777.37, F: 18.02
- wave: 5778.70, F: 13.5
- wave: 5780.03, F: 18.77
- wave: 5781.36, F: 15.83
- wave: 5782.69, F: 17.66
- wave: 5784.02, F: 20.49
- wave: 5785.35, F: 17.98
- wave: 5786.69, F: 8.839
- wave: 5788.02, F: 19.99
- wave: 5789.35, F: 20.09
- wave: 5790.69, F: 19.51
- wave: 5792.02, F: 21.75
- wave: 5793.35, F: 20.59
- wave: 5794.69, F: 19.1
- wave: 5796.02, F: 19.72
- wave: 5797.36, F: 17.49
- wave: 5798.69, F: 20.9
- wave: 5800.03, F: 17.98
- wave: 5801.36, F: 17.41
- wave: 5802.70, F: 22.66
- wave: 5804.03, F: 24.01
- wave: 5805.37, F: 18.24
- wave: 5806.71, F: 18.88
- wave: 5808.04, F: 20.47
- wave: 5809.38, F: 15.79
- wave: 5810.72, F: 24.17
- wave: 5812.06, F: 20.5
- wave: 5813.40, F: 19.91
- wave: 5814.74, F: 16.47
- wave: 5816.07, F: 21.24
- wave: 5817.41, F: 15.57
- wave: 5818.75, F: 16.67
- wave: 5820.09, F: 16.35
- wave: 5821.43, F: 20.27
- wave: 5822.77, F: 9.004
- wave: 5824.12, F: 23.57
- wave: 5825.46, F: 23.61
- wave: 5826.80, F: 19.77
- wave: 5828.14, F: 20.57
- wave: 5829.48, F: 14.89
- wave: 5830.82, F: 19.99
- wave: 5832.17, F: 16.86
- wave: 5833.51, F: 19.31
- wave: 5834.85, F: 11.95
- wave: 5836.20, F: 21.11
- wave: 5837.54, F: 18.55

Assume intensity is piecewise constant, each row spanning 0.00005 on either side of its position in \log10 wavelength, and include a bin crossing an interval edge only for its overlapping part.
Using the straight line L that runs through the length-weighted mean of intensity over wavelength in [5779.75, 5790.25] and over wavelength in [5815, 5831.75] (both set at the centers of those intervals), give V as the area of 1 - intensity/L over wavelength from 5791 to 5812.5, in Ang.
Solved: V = -2.5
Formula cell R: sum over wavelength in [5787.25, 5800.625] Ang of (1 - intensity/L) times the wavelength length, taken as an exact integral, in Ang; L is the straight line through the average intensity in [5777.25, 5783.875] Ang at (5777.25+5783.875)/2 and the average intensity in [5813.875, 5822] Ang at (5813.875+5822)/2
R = -1.8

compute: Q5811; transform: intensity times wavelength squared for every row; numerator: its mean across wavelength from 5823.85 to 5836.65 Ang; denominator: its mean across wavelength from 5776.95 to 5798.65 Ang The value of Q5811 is 1.1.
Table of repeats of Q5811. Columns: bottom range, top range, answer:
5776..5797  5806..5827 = 1.05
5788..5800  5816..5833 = 0.93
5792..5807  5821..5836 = 0.93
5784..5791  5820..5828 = 1.10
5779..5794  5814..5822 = 0.99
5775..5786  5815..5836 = 1.03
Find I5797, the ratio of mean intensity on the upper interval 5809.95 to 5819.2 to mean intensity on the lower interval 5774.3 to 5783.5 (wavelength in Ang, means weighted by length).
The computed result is 1.10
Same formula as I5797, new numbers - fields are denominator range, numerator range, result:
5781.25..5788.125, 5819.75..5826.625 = 1.13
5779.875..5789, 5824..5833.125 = 1.15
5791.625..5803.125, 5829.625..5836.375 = 0.88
